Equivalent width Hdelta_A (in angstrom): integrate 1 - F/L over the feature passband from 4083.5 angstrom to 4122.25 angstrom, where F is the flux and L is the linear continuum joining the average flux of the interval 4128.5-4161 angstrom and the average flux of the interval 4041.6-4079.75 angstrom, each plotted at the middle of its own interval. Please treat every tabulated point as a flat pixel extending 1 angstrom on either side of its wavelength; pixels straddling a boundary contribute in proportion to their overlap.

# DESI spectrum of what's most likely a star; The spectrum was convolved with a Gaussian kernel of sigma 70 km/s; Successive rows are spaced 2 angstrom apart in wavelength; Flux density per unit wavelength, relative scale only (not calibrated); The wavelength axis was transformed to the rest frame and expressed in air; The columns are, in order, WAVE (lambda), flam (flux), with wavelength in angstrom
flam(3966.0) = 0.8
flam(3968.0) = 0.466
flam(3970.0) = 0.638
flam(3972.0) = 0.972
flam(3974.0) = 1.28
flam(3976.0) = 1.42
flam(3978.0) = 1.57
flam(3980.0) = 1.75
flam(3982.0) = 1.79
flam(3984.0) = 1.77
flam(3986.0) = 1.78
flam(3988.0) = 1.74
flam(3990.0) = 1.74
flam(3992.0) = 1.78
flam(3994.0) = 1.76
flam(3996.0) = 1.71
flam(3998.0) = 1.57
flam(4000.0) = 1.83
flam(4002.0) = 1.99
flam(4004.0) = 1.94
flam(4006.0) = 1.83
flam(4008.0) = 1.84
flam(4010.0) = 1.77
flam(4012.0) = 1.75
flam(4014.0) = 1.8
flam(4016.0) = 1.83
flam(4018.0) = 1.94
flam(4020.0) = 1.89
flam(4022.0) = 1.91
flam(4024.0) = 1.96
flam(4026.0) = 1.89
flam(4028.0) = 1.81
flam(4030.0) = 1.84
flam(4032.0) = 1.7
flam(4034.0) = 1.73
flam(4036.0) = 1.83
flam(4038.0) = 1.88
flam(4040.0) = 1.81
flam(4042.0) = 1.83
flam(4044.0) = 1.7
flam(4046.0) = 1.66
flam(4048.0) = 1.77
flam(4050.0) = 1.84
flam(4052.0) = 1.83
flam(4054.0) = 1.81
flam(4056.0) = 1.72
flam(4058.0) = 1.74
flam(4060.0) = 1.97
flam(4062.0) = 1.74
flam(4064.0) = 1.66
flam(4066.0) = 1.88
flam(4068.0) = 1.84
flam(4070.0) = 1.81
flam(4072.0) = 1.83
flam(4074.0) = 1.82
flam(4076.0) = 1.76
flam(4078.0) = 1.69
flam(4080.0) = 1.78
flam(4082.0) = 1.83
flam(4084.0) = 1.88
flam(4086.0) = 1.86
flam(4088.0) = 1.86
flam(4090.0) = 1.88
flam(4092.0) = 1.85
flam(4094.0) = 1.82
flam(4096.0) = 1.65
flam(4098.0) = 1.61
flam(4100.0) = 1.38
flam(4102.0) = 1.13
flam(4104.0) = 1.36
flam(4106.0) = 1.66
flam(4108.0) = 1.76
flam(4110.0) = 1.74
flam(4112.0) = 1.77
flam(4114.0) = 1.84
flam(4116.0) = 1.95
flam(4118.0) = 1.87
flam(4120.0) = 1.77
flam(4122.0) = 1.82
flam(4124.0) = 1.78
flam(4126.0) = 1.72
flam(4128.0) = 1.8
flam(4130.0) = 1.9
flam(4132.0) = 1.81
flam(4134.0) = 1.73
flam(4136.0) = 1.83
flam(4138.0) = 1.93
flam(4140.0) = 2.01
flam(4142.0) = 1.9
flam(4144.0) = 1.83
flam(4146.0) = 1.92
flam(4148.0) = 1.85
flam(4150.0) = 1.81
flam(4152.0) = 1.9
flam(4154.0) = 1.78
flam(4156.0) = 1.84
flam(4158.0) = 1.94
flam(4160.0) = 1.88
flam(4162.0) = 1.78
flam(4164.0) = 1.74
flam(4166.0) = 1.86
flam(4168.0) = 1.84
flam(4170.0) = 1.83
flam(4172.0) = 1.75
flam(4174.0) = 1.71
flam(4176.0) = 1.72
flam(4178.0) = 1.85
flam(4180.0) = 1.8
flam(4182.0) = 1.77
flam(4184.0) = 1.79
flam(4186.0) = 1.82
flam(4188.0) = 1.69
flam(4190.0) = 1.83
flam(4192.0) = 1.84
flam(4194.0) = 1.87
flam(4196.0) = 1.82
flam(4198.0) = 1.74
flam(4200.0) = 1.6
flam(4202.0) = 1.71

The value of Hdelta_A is 2.24 angstrom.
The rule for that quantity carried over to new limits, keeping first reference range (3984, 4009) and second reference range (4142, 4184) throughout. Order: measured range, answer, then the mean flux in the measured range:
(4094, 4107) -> 2.3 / 1.49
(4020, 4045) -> -0.4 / 1.83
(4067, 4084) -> 0.1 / 1.8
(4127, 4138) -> -0.1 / 1.82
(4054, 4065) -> 0.2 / 1.77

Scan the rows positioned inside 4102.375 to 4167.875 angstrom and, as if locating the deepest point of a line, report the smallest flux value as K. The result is 1.36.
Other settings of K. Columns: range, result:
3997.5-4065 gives 1.57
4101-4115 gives 1.13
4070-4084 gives 1.69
